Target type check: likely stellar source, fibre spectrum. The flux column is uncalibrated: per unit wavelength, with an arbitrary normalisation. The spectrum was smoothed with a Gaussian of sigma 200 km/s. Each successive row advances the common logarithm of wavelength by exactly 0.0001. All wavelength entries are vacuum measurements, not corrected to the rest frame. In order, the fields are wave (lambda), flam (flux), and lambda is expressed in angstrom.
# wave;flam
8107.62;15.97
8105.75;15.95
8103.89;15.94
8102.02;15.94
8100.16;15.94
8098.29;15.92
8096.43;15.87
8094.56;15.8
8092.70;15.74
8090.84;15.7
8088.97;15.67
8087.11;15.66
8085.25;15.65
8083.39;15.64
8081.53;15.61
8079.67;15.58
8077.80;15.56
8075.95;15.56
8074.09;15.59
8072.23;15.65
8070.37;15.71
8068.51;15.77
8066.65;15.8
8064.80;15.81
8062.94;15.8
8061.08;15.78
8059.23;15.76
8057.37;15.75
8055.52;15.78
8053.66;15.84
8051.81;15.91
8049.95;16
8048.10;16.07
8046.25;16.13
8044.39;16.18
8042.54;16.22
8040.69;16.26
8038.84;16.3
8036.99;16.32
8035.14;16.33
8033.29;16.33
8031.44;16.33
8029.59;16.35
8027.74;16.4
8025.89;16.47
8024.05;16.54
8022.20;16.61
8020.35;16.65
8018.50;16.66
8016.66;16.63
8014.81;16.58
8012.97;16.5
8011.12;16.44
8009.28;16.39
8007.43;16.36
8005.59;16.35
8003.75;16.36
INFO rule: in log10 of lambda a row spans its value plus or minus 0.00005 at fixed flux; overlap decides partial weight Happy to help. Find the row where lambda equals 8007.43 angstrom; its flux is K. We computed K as 16.36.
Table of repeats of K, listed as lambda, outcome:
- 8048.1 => 16.07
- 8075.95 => 15.56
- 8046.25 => 16.13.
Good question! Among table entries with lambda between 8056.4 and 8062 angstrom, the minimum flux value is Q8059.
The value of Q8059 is 15.75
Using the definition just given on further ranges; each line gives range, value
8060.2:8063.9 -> 15.78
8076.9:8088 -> 15.56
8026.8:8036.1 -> 16.33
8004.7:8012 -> 16.35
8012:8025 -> 16.5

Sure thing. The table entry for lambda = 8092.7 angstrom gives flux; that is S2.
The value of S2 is 15.74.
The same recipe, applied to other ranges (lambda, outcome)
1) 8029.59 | 16.35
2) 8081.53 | 15.61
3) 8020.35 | 16.65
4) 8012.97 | 16.5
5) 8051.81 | 15.91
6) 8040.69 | 16.26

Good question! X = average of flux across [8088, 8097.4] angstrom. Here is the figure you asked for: 15.8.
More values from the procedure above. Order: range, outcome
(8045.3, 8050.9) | 16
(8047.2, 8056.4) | 15.9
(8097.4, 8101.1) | 15.9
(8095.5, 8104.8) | 15.9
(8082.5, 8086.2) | 15.7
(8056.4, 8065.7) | 15.8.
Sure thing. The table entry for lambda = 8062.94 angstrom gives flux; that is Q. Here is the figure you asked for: 15.8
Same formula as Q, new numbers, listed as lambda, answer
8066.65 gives 15.8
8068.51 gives 15.77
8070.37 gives 15.71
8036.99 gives 16.32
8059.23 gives 15.76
